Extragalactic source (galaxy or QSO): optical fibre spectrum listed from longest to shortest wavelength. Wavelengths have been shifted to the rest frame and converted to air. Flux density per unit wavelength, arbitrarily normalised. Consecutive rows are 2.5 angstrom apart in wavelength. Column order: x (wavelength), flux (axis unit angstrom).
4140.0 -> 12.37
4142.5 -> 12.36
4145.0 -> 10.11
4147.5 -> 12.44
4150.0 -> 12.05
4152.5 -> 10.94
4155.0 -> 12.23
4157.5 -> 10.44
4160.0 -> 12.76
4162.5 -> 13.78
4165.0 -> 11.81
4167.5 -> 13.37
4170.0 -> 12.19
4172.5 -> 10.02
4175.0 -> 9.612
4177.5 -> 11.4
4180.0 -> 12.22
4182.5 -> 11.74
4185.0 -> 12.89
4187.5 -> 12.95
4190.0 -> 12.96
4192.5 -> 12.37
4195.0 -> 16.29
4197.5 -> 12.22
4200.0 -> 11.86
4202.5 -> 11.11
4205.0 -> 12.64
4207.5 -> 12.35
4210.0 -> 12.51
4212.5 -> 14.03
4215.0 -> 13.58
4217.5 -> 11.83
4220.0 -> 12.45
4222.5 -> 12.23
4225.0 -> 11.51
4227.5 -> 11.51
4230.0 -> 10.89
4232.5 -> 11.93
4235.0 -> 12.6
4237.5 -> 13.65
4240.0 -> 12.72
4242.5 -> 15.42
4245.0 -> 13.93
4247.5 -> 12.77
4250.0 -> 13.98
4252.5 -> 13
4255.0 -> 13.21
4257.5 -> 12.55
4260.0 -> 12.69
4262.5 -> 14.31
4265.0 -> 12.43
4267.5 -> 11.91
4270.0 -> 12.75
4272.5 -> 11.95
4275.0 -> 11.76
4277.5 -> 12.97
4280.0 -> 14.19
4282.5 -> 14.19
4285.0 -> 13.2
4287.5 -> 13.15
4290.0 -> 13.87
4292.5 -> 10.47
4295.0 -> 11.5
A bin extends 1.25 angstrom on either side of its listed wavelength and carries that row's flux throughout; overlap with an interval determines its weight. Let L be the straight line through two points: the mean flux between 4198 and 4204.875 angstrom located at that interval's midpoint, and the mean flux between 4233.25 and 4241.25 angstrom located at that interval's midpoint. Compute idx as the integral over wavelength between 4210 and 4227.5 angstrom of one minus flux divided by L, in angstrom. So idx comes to -0.30 angstrom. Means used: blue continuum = 11.8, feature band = 12.5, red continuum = 12.9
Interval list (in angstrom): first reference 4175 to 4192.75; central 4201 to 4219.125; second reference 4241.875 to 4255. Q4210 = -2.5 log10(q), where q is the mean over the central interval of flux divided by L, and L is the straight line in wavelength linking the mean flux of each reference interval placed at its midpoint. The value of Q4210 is 0.02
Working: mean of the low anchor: 12.2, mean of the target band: 12.6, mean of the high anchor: 13.7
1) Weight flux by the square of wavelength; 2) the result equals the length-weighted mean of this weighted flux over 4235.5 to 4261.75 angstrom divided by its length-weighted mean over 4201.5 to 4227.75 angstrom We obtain 1.1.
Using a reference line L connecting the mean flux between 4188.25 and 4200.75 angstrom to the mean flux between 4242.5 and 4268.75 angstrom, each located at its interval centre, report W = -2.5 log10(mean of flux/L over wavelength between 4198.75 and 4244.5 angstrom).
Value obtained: 0.06 mag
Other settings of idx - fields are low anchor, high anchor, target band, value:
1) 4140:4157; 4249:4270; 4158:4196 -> -1.1 angstrom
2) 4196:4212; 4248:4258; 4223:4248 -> 0.4 angstrom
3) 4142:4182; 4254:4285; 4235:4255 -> -1.4 angstrom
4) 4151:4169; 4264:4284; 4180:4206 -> -0.7 angstrom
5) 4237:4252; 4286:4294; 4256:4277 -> 0.9 angstrom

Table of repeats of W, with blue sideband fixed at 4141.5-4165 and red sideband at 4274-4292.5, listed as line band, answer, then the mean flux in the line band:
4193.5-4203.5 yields -0.05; 12.9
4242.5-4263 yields -0.04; 13.4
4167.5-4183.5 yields 0.07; 11.4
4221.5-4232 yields 0.10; 11.5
